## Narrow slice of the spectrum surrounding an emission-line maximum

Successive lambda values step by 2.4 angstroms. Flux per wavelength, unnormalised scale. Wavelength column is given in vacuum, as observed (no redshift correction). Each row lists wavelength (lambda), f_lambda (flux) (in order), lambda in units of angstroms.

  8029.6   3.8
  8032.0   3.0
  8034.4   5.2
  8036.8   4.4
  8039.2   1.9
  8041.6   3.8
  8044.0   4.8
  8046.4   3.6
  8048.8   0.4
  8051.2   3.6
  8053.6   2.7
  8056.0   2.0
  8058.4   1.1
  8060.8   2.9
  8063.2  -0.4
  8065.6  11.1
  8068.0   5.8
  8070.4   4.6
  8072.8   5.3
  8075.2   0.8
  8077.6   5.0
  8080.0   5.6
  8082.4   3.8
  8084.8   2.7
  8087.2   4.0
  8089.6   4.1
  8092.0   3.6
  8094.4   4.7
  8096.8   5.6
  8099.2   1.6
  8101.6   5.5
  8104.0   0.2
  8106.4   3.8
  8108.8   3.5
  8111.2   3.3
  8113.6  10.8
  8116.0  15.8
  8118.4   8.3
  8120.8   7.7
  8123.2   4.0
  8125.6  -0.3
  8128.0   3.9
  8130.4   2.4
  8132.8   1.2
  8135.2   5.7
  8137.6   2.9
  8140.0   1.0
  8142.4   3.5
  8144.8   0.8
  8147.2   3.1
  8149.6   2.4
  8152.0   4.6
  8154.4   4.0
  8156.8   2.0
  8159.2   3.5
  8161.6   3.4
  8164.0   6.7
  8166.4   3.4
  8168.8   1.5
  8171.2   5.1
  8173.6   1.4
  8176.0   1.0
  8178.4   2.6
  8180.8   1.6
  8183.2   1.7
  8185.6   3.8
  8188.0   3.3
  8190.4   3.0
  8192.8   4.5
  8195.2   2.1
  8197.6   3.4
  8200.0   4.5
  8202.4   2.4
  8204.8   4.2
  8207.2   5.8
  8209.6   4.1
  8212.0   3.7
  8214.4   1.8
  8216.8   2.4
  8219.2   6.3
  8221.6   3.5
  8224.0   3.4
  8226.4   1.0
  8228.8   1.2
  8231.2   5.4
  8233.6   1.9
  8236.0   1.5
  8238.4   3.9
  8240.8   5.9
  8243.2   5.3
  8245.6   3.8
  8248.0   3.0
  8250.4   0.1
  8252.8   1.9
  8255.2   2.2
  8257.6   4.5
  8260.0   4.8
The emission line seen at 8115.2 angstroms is Hgamma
